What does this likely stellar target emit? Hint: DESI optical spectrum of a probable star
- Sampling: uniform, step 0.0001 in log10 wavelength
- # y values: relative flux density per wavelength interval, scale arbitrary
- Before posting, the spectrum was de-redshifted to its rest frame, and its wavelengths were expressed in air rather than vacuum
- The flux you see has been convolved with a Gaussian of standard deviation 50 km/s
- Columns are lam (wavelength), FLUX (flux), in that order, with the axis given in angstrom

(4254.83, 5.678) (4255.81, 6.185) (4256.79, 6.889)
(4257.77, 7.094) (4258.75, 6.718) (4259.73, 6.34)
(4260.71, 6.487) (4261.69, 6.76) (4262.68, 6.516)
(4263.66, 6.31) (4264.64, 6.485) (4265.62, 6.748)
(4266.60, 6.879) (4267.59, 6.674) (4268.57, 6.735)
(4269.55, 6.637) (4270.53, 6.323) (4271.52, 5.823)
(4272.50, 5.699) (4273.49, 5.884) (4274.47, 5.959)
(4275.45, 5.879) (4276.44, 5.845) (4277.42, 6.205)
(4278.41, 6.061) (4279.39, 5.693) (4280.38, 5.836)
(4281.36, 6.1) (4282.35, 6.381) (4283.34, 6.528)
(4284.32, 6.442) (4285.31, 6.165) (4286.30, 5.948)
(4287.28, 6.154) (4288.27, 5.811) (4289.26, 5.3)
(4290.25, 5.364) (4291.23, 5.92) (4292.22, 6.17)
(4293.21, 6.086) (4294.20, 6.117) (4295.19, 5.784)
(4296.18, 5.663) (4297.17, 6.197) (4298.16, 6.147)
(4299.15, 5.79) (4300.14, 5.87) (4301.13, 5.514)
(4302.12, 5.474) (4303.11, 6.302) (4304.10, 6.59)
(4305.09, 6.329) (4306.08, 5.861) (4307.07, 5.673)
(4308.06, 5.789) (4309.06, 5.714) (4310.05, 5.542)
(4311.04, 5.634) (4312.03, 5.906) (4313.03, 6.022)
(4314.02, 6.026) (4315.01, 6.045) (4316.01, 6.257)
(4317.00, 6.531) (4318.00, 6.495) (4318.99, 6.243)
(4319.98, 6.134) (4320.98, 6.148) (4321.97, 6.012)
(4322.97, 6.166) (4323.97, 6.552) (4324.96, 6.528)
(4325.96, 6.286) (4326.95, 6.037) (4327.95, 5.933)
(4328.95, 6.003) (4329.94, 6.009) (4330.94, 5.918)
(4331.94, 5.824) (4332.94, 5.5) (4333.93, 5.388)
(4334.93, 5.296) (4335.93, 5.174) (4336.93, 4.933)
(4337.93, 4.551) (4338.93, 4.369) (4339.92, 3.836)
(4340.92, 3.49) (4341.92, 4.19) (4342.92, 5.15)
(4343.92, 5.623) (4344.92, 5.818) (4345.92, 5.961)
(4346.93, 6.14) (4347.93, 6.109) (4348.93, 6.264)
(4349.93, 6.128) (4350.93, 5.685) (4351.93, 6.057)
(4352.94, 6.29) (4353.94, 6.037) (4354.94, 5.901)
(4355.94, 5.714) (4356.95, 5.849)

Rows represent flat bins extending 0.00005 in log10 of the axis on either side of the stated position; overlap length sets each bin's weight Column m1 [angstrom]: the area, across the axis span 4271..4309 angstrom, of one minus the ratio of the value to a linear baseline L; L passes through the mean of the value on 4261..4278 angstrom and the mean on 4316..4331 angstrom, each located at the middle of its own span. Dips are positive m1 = 1.9 angstrom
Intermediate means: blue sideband 6.31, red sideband 6.21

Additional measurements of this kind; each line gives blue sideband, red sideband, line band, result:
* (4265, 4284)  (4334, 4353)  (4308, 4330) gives -1.9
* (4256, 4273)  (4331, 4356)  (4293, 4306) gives 0.1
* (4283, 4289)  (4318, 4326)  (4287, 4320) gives 1.3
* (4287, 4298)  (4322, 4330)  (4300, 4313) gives 0.3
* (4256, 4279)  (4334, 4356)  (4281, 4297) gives 0.3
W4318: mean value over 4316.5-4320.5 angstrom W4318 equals 6.35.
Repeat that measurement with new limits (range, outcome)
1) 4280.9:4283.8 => 6.32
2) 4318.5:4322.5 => 6.13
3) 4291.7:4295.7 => 6.03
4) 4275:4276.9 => 5.85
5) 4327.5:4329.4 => 5.96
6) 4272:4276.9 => 5.85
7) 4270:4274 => 5.94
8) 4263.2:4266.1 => 6.52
